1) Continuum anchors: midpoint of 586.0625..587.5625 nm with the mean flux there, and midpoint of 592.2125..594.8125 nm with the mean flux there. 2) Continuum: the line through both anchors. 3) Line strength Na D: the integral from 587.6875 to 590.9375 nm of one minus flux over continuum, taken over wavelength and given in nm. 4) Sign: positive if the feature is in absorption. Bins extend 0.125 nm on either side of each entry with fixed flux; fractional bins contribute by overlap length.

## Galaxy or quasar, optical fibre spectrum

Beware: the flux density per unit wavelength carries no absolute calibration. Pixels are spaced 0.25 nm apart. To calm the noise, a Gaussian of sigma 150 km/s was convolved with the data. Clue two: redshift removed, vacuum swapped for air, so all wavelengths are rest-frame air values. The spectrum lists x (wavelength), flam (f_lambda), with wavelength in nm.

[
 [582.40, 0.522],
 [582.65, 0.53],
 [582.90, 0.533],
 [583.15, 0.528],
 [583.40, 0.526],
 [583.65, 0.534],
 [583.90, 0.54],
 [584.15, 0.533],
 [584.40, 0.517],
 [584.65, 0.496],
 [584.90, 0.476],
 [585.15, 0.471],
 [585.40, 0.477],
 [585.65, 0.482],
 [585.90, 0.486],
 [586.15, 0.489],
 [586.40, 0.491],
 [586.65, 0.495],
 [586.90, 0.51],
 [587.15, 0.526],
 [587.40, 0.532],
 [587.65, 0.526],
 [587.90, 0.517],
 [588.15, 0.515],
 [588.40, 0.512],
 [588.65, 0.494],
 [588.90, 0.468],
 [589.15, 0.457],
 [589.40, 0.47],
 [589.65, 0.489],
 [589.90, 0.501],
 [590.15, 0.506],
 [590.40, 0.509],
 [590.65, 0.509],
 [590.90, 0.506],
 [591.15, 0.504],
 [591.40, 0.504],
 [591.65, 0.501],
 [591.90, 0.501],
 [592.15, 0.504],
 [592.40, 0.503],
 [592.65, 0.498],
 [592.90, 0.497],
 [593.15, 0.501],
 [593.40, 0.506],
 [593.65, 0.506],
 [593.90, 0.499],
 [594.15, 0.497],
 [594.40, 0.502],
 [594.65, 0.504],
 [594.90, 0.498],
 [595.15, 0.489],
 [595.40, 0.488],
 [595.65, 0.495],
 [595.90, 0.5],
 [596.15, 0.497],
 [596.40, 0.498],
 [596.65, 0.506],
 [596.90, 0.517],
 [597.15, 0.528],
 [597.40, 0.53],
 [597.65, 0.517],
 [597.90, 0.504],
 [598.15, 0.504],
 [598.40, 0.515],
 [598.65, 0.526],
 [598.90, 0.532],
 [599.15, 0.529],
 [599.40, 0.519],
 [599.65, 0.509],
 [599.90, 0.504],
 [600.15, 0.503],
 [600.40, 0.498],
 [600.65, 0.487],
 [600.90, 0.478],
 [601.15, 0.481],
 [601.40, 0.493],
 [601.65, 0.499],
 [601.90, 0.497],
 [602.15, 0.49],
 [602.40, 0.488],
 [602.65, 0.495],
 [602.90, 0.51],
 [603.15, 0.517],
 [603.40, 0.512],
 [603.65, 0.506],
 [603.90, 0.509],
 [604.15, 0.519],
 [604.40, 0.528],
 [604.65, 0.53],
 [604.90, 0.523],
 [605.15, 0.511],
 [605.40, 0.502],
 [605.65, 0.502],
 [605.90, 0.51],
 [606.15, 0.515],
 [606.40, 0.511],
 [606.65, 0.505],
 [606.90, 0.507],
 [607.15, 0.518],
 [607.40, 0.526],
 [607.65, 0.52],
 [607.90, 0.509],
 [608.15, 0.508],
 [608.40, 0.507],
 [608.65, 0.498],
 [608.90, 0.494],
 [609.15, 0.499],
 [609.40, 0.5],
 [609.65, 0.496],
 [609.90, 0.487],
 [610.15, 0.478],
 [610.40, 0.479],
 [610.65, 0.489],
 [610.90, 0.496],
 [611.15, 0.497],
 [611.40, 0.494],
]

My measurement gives 0.06 nm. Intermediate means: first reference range 0.508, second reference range 0.501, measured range 0.497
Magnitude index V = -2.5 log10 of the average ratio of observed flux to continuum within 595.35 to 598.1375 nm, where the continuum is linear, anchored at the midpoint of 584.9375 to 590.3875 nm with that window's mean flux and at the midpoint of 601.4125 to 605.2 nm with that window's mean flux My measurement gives -0.010 mag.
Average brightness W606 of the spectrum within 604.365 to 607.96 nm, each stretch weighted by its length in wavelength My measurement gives 0.514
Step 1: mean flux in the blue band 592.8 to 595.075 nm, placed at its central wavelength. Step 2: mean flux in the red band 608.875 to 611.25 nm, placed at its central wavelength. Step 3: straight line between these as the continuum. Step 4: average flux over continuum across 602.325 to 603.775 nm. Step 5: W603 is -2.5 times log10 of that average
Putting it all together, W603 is -0.02 mag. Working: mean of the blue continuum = 0.501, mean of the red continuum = 0.491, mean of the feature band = 0.505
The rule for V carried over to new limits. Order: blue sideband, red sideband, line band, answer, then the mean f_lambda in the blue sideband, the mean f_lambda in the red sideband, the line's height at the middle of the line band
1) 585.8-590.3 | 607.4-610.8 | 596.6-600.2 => -0.04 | 0.499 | 0.498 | 0.499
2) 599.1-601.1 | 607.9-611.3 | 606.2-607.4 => -0.03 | 0.502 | 0.495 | 0.497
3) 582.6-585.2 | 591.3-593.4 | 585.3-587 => 0.05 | 0.518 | 0.501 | 0.513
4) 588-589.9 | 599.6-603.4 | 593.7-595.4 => -0.01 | 0.488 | 0.497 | 0.492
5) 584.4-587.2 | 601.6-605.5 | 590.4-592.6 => -0.02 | 0.491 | 0.509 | 0.497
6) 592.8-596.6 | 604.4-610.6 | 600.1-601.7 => 0.03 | 0.499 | 0.506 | 0.502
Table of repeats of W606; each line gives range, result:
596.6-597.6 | 0.521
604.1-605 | 0.526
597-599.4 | 0.52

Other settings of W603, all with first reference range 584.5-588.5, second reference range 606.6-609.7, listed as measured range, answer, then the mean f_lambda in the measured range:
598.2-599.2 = -0.04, 0.524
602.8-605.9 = -0.02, 0.514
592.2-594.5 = 0.00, 0.501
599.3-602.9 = 0.02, 0.496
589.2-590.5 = 0.02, 0.493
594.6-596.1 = 0.02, 0.495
